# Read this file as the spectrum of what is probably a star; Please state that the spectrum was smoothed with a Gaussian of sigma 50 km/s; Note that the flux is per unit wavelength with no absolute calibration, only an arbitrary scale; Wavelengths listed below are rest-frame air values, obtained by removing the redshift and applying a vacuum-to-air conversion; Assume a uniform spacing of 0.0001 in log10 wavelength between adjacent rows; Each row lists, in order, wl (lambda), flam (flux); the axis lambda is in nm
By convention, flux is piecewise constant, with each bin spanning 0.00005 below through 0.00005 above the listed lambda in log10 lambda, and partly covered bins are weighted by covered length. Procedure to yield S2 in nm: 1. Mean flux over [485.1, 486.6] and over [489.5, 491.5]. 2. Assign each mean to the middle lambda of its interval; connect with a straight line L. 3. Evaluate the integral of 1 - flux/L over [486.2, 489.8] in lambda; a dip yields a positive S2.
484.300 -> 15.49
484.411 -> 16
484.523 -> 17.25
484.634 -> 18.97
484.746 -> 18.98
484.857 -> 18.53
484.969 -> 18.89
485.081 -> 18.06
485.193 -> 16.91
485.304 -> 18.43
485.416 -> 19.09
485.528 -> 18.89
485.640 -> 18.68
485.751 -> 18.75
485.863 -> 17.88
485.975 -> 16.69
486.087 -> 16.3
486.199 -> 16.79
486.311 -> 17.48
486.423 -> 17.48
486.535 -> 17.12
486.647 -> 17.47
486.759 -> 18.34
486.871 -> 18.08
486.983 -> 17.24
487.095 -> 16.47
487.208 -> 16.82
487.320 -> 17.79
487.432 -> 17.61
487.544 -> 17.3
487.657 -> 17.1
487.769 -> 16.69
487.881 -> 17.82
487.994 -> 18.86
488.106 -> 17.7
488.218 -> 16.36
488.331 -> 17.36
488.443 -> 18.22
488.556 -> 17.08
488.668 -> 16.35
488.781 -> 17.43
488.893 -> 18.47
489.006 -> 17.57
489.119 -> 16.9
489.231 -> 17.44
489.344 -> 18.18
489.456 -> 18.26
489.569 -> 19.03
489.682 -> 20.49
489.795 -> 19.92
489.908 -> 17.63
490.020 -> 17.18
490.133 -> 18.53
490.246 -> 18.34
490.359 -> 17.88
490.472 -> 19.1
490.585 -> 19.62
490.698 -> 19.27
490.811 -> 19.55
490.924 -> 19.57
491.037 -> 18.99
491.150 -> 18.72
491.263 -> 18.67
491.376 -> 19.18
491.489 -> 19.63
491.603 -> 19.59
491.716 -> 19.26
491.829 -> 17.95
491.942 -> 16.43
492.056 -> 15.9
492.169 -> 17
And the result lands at 0.126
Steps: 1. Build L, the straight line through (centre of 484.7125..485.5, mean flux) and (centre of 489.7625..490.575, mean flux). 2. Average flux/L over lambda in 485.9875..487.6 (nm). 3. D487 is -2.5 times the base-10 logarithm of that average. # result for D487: 0.07 mag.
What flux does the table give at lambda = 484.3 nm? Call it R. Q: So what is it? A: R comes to 15.49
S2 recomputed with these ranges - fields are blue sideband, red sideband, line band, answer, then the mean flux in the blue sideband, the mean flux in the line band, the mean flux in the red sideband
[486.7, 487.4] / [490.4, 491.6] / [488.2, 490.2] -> 0.05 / 17.5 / 17.9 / 19.2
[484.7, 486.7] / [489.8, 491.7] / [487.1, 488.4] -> 0.07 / 17.9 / 17.4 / 18.9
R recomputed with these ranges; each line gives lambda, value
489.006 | 17.57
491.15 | 18.72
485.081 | 18.06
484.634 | 18.97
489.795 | 19.92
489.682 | 20.49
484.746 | 18.98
